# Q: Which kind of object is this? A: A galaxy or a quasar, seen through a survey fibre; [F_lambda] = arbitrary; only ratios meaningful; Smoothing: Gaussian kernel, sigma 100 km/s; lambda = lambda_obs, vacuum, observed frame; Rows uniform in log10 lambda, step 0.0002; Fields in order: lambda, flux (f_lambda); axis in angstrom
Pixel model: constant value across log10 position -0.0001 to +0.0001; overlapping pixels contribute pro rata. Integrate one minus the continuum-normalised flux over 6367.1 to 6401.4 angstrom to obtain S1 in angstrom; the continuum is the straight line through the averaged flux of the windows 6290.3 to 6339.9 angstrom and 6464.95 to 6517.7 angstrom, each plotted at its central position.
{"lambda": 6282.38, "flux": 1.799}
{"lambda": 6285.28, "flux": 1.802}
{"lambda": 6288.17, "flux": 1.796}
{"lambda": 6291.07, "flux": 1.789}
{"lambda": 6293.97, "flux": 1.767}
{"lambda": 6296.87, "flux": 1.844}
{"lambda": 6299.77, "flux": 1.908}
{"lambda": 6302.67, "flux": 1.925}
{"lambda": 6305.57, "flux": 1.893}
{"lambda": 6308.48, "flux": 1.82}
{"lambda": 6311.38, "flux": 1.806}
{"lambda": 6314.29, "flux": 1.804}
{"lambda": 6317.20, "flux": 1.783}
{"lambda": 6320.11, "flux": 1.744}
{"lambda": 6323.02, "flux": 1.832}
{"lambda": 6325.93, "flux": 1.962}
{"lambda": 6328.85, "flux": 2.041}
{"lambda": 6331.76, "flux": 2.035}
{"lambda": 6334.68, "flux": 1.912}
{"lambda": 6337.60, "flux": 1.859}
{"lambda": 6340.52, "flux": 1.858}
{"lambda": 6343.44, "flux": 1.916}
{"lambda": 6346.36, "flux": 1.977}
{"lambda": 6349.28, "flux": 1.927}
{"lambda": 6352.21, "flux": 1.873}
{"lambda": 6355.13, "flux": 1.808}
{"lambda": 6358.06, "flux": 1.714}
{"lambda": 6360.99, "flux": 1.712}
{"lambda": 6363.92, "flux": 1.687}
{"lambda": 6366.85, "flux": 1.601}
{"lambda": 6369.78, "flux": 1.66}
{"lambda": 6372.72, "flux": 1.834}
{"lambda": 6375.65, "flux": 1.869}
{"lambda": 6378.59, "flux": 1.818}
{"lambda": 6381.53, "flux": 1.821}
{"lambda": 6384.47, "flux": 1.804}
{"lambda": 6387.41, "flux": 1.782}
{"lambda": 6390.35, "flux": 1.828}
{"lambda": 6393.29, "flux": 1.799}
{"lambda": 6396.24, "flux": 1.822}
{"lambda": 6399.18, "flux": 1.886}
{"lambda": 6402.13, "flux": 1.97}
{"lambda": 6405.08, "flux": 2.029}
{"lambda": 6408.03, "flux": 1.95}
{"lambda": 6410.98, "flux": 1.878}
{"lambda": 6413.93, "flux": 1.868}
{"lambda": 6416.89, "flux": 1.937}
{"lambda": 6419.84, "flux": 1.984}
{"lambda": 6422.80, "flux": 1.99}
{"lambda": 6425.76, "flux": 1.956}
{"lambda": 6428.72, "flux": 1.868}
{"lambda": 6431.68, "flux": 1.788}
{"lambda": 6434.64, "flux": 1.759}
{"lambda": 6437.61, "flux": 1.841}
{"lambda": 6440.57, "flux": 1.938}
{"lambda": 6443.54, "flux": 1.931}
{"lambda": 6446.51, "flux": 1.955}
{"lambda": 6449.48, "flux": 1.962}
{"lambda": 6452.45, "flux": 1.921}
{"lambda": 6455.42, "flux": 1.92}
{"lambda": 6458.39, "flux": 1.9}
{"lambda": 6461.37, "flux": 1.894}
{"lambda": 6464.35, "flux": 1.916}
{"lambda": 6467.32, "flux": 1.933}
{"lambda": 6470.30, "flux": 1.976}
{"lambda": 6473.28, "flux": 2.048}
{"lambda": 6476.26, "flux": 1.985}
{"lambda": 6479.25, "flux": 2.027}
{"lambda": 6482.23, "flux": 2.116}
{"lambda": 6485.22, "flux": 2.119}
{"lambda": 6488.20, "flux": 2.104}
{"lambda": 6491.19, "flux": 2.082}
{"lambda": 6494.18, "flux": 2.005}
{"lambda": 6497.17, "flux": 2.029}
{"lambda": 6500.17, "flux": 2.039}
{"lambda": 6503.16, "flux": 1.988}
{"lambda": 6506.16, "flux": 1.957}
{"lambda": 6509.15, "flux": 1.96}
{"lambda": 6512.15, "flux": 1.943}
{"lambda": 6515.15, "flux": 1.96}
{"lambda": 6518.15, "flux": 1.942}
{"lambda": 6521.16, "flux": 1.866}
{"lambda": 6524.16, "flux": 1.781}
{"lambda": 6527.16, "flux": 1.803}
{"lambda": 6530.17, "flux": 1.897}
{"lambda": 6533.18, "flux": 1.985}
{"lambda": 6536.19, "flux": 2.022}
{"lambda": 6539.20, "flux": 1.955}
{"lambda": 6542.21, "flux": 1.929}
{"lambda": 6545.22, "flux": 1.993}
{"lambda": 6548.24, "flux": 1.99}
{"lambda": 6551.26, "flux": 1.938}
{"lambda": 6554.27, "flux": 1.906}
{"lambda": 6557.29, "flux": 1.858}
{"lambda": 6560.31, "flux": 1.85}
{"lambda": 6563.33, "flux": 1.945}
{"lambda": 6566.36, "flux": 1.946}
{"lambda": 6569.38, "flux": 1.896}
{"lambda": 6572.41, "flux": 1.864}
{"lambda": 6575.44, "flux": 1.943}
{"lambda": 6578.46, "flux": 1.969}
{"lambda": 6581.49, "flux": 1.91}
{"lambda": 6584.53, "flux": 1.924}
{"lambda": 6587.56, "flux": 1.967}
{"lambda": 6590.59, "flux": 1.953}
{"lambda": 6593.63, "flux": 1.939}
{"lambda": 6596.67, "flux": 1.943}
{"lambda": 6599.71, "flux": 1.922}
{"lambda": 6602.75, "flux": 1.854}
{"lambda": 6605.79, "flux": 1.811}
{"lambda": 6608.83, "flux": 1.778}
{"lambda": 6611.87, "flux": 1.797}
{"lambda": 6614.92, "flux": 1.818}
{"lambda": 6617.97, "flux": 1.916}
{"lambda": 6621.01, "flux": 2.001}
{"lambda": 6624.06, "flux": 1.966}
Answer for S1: 2.1 angstrom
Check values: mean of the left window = 1.87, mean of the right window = 2.01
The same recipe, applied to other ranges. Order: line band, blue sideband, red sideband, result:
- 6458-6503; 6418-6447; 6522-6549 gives -2.4 angstrom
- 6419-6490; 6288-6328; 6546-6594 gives -2.4 angstrom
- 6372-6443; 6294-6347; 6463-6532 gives 1.9 angstrom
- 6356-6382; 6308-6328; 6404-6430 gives 1.9 angstrom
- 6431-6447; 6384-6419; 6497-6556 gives 0.3 angstrom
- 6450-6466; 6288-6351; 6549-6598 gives -0.1 angstrom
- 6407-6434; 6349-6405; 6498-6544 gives -0.9 angstrom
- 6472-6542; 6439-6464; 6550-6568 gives -2.4 angstrom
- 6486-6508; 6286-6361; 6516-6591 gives -1.4 angstrom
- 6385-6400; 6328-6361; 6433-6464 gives 0.6 angstrom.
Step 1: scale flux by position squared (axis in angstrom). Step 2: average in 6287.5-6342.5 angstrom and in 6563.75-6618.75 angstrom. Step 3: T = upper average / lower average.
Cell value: 1.1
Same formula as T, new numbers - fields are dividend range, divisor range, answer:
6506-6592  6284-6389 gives 1.12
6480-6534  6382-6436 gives 1.08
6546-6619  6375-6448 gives 1.06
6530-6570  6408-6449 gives 1.06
